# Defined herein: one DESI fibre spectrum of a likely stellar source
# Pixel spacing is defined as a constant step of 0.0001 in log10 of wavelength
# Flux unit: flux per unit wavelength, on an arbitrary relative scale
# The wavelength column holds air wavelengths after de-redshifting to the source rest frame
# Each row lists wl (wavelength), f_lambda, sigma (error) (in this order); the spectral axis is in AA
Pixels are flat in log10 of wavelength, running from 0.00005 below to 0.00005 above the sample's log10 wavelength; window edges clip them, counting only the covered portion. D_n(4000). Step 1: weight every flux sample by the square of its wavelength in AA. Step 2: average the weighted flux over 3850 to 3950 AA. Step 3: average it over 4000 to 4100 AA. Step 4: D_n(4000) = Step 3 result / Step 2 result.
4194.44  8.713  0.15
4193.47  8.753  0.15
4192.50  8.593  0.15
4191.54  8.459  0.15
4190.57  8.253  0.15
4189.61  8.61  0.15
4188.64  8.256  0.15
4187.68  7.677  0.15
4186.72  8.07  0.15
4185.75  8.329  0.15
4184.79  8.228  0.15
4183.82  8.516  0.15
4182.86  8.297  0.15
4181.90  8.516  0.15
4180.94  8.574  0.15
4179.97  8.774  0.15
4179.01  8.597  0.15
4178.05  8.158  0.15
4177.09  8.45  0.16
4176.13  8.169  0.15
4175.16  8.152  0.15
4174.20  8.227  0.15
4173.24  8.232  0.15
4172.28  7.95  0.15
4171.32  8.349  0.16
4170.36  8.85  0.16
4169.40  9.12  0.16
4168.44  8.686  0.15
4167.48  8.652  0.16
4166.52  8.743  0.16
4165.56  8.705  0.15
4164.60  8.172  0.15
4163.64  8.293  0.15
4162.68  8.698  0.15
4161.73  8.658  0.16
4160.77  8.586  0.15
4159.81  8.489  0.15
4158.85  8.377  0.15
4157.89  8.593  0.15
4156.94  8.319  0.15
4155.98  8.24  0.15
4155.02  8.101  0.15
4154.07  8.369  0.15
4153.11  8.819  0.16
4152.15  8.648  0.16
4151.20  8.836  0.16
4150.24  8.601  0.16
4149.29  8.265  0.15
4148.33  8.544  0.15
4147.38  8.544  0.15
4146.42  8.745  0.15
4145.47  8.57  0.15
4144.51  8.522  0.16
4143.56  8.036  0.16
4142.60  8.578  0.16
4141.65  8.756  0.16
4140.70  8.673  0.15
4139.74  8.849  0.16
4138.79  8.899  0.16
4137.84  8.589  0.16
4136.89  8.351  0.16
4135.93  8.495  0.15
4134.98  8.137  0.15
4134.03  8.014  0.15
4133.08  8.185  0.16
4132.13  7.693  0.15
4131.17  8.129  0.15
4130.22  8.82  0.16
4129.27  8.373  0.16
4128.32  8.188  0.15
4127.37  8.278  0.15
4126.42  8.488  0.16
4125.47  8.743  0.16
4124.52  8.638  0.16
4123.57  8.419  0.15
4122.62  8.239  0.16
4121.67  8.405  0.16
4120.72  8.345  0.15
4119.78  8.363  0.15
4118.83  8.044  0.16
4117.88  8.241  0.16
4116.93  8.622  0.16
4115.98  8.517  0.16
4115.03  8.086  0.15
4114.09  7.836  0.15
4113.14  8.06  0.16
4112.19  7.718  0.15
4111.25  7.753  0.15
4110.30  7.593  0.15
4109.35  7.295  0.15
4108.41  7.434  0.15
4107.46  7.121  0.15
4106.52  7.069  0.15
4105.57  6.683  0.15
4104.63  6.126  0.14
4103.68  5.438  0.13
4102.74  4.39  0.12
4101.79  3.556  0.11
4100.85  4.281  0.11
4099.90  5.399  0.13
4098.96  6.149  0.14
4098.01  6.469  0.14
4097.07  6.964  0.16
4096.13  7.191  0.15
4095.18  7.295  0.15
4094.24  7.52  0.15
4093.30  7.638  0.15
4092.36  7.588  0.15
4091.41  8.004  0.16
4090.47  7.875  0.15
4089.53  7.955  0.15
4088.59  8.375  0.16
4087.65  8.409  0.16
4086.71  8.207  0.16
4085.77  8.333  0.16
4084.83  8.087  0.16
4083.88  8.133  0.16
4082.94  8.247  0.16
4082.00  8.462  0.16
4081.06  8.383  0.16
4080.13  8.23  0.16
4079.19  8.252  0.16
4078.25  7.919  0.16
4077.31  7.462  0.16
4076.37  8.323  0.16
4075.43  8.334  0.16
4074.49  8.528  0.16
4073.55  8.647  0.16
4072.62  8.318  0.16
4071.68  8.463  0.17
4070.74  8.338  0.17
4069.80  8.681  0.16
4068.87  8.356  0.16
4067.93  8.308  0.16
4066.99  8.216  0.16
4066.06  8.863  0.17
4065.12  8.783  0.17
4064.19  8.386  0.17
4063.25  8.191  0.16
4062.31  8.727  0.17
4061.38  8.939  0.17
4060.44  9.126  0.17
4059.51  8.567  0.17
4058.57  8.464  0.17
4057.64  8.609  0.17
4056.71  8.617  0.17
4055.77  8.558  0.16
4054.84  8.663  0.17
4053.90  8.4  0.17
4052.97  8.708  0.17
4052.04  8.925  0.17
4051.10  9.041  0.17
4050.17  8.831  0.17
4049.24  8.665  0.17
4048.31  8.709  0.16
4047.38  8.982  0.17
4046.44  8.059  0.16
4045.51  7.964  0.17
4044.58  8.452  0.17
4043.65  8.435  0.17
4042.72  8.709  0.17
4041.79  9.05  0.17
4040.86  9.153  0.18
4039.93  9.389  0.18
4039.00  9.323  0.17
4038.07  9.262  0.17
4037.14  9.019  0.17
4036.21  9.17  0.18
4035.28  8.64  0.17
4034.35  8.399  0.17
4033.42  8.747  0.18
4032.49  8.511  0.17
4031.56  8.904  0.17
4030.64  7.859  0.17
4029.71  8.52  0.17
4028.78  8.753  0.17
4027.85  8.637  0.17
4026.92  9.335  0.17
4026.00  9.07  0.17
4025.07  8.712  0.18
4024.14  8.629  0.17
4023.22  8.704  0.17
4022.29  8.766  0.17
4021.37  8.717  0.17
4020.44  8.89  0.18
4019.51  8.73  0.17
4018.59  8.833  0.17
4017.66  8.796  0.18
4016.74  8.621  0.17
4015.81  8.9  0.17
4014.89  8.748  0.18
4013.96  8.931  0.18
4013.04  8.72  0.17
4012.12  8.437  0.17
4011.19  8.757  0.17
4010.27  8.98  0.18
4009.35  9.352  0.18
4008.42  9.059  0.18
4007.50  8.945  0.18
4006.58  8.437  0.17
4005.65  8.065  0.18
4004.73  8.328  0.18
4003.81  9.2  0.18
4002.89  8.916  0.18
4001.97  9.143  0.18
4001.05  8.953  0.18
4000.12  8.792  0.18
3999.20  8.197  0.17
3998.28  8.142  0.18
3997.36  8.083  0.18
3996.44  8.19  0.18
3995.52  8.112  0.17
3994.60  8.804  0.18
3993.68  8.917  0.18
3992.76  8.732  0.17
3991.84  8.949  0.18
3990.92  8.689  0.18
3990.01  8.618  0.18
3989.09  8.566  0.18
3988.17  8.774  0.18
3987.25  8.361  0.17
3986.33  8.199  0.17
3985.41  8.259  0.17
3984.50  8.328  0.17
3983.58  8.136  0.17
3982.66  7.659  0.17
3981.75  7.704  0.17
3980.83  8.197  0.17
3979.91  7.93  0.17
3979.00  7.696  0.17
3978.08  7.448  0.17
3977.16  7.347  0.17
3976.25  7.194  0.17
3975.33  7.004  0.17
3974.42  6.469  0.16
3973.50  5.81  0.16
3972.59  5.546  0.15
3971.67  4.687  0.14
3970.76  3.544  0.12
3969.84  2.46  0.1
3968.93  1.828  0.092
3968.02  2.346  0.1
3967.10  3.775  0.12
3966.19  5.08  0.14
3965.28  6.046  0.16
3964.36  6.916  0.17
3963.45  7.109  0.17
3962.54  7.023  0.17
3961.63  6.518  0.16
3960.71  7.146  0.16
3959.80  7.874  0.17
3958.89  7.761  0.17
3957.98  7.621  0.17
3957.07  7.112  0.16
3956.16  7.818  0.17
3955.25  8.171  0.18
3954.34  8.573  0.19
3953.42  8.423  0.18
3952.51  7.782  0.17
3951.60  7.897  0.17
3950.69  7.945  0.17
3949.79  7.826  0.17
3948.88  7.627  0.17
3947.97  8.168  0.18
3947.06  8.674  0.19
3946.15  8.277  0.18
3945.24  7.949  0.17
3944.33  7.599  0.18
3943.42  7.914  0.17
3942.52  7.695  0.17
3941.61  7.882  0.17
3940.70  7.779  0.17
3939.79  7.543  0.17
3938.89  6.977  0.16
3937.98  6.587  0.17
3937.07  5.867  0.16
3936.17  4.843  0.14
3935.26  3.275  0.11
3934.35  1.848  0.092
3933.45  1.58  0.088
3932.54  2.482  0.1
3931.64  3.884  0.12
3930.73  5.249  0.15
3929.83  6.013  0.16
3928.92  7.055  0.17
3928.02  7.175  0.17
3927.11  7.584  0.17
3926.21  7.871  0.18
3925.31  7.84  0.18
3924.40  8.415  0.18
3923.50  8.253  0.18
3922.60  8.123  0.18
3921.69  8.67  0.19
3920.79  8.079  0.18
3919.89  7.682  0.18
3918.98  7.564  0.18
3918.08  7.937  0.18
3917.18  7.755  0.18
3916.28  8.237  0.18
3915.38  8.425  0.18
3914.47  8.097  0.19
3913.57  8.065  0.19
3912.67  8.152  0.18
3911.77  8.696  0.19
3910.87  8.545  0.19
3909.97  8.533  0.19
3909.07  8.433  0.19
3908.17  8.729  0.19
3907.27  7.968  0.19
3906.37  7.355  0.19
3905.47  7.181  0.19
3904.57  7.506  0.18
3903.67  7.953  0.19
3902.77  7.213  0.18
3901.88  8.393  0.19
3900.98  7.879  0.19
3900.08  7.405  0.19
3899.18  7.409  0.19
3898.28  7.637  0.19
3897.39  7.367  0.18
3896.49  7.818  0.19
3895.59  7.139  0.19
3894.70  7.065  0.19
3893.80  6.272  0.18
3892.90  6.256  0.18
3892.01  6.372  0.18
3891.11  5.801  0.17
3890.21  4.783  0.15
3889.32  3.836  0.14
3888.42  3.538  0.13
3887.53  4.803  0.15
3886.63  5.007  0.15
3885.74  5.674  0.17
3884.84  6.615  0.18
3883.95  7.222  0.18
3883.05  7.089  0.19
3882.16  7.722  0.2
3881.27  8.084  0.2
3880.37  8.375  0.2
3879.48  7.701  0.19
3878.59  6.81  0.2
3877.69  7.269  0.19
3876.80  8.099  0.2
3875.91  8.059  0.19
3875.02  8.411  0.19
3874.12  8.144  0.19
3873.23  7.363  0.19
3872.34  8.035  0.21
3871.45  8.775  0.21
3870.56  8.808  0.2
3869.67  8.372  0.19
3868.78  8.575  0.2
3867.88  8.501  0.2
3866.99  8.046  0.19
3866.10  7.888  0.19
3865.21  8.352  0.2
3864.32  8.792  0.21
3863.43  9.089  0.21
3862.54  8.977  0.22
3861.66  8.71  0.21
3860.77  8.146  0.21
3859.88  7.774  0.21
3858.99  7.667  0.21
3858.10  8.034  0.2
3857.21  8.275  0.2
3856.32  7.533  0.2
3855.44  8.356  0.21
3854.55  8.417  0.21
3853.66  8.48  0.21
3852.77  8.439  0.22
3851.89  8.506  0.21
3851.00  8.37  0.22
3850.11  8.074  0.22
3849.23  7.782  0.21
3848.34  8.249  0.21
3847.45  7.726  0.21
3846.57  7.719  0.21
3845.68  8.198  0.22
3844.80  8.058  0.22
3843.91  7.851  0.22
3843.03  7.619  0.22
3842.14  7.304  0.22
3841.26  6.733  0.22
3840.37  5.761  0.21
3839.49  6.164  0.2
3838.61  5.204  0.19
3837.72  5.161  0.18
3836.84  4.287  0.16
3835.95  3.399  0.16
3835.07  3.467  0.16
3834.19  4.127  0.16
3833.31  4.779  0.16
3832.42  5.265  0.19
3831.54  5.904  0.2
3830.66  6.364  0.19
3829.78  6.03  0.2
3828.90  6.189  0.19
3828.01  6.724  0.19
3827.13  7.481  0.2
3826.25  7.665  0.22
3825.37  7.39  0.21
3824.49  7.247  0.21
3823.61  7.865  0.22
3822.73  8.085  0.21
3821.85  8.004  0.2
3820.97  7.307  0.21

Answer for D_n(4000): 1.2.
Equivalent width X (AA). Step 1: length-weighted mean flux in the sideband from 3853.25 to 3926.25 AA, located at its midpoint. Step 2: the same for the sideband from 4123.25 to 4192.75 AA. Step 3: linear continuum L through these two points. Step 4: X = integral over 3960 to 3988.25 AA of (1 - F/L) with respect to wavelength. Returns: 5.2 AA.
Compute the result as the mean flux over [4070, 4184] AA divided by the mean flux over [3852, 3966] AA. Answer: 1.09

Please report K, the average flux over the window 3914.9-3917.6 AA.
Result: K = 8.13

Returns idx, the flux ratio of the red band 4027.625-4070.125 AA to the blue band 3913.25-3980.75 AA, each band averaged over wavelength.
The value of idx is 1.28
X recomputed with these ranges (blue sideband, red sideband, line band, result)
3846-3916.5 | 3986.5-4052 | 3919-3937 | 4.22 AA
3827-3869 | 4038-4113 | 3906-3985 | 5.86 AA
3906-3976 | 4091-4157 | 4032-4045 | -2.64 AA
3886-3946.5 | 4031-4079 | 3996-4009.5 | -1.10 AA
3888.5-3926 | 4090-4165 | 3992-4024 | -4.15 AA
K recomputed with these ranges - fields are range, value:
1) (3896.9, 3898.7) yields 7.53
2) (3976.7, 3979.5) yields 7.51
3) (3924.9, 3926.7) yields 7.88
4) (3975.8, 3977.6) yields 7.29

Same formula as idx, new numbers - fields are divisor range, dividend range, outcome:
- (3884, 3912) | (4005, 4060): 1.26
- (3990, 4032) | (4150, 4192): 0.97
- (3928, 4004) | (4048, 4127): 1.13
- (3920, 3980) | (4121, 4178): 1.28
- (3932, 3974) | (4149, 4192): 1.33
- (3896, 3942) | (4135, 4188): 1.19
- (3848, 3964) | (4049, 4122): 1.06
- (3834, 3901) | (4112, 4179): 1.16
